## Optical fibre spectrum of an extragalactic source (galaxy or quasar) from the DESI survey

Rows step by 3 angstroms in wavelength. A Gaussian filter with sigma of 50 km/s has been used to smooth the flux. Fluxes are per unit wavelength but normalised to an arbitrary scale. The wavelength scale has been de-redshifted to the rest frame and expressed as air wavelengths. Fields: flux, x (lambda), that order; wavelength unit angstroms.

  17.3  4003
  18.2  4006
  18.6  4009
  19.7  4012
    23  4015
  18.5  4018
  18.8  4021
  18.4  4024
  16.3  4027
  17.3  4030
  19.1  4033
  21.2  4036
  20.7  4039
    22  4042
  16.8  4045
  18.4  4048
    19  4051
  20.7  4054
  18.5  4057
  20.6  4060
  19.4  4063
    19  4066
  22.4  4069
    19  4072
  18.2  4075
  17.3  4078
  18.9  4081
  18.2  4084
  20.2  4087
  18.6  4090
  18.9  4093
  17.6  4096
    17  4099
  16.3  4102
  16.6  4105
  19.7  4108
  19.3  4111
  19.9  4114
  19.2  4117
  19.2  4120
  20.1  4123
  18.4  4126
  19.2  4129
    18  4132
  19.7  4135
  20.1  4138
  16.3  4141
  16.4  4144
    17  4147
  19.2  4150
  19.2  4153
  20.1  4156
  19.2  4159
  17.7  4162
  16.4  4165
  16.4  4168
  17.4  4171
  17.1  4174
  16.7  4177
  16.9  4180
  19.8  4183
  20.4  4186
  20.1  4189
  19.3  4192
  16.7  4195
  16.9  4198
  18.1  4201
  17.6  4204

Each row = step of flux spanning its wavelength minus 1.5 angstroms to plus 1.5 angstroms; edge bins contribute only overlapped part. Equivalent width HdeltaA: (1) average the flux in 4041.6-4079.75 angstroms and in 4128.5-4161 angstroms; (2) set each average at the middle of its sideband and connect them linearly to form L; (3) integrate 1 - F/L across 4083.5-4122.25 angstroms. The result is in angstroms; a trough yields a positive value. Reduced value 0.7 angstroms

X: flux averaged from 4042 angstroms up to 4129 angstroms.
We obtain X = 18.9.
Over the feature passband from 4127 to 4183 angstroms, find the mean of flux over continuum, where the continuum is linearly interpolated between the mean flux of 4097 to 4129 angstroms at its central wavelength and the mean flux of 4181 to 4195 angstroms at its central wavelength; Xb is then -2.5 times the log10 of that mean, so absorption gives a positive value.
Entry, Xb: 0.062 mag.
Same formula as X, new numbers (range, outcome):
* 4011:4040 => 19.3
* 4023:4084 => 19.1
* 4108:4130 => 19.4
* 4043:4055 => 18.8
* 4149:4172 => 18.2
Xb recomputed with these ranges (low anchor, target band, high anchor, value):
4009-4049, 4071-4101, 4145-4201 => 0.03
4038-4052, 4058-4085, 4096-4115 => -0.03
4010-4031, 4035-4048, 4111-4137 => -0.05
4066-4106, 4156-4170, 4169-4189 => 0.03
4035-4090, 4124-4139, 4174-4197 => -0.01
